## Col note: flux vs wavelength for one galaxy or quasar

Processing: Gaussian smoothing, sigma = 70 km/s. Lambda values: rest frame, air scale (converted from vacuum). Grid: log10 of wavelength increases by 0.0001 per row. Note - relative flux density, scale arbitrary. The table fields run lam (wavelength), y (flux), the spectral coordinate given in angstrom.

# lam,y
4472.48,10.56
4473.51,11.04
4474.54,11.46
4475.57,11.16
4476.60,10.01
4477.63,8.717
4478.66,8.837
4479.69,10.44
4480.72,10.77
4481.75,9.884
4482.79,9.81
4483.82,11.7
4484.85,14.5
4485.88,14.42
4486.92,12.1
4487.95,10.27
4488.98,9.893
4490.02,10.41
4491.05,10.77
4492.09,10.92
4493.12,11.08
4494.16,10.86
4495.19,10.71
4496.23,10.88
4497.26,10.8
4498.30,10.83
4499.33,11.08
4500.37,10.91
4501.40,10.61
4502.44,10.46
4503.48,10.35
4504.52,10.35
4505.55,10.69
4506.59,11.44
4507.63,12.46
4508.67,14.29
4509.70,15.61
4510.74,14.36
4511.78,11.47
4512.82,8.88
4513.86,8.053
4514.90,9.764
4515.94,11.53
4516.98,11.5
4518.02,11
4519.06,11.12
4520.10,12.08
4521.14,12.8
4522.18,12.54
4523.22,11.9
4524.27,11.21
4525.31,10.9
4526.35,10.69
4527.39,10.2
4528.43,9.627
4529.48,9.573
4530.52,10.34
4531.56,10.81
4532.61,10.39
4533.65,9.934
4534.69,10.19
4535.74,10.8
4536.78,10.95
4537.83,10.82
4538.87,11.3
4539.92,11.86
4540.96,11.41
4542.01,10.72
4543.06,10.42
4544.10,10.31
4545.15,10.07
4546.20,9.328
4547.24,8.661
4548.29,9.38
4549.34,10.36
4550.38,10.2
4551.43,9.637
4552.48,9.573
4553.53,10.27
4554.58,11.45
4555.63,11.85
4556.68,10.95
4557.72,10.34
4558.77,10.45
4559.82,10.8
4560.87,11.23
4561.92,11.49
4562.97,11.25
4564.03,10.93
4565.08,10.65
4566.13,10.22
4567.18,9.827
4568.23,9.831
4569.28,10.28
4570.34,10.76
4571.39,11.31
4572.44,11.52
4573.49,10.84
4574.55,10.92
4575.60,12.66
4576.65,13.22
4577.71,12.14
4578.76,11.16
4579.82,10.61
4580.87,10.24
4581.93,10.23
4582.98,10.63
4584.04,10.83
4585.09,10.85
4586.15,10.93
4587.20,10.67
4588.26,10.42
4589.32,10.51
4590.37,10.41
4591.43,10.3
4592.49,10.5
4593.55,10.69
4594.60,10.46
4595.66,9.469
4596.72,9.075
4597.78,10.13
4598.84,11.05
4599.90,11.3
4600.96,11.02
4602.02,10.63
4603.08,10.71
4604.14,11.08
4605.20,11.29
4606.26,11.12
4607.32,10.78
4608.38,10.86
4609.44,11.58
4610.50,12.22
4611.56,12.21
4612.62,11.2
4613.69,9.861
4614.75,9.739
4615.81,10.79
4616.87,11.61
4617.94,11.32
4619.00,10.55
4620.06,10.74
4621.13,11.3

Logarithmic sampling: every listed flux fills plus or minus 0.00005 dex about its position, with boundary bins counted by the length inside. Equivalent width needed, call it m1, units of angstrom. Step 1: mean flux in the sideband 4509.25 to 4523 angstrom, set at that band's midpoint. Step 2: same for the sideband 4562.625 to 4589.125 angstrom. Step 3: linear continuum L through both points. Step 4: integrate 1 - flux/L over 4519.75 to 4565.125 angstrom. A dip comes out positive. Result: 2.4 angstrom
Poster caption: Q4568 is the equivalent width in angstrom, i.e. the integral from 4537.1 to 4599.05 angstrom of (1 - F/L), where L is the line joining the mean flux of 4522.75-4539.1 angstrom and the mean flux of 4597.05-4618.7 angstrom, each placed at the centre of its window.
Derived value 0.8 angstrom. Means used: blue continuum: 10.6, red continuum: 11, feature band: 10.6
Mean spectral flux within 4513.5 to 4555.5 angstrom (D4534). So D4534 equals 10.6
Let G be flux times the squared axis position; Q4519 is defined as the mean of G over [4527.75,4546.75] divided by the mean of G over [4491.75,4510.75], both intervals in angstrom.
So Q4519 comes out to 0.93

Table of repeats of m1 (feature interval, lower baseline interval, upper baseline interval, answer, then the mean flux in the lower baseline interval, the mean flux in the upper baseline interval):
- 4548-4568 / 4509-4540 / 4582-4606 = 0.5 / 11.1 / 10.6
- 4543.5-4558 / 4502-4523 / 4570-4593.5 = 1.4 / 11.5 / 11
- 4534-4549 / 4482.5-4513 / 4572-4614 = 1.0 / 11.5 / 10.9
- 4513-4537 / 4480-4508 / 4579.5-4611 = 0.4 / 11.1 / 10.7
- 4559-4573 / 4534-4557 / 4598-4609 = -0.2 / 10.5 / 11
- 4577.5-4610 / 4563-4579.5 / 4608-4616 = 1.1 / 11.1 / 11.1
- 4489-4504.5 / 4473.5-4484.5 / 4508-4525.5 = 0.4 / 10.4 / 11.7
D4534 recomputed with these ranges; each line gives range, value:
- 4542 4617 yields 10.7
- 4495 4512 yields 11.6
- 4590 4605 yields 10.5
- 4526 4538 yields 10.3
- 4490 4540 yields 11.1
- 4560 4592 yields 10.9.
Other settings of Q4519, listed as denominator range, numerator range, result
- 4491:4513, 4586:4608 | 0.97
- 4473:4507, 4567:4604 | 1.03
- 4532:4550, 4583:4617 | 1.06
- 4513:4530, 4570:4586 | 1.06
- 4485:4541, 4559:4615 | 1.01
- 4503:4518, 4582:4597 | 0.94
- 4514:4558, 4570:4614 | 1.05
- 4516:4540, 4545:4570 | 0.96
